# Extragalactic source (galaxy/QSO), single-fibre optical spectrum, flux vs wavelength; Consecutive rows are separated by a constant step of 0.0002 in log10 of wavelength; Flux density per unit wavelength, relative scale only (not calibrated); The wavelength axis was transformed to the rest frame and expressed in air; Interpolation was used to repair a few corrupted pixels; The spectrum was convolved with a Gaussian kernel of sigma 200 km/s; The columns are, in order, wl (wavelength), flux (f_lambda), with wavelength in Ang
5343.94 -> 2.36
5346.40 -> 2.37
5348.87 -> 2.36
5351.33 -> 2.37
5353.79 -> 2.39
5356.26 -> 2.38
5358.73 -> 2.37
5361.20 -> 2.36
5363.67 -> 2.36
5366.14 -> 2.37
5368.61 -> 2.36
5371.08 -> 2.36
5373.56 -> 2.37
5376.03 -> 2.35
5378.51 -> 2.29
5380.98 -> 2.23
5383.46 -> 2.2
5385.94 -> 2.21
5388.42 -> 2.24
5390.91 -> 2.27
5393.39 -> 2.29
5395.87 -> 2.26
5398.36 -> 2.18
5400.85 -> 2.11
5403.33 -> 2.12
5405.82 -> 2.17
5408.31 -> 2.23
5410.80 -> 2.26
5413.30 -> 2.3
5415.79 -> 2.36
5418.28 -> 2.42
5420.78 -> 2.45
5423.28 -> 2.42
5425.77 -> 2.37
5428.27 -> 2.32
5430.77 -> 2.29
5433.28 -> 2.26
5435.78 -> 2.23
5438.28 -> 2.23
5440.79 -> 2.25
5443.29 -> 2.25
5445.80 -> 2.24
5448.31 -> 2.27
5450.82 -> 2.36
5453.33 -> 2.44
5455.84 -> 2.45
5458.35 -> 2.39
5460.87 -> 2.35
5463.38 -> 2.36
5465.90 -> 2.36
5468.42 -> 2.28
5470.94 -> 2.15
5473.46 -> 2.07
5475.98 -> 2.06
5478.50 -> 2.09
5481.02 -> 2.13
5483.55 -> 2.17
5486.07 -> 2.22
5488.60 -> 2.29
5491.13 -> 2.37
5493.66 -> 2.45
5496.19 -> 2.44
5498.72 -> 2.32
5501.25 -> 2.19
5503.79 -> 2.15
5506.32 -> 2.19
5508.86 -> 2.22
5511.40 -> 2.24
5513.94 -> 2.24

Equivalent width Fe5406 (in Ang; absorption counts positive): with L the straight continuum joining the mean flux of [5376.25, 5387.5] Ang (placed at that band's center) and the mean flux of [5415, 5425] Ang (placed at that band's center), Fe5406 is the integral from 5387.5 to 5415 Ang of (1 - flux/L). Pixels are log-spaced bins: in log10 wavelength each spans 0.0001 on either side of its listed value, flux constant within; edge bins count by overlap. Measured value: 1.3 Ang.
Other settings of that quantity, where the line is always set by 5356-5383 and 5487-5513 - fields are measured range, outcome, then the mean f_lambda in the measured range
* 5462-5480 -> 0.8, 2.2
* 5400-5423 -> 0.4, 2.28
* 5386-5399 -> 0.5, 2.25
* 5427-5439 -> 0.2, 2.27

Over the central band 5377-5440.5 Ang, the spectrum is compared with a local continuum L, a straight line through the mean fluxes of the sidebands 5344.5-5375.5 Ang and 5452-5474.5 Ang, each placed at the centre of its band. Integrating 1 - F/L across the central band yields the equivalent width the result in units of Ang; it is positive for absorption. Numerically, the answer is 2.06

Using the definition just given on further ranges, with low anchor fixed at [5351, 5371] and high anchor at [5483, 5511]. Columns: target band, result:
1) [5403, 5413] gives 0.53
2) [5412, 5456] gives -0.12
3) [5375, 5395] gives 0.80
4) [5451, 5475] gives -0.17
